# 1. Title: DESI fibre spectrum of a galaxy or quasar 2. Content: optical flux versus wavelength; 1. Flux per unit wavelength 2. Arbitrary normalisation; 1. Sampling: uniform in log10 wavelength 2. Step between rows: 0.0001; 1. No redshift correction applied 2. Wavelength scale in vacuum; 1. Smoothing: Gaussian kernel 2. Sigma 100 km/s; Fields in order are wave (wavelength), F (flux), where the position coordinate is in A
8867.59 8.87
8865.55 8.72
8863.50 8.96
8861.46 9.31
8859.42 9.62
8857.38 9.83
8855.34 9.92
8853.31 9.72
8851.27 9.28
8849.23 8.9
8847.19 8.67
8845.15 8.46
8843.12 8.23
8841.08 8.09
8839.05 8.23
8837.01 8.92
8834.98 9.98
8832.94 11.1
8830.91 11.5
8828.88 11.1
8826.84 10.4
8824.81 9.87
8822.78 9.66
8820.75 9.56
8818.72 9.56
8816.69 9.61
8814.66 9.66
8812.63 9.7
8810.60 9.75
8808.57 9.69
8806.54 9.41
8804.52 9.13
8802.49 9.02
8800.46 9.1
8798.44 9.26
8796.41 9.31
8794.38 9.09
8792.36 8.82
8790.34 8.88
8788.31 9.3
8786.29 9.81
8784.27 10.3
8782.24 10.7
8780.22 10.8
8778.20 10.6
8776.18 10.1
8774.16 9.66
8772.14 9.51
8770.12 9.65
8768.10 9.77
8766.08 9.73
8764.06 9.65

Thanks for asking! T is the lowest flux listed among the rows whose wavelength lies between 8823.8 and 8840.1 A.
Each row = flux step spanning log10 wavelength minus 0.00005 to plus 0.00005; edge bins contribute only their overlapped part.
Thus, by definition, 8.23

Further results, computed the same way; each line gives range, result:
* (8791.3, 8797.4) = 8.82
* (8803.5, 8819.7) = 9.13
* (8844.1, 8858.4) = 8.46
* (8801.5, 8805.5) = 9.02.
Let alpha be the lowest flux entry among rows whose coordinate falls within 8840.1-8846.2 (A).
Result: 8.09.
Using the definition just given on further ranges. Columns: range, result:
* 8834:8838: 8.92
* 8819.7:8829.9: 9.56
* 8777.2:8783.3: 10.6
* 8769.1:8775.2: 9.51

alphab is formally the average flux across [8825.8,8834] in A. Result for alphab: 11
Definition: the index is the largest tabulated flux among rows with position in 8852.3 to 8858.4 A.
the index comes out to 9.92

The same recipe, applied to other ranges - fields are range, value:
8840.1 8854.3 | 9.72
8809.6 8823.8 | 9.75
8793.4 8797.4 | 9.31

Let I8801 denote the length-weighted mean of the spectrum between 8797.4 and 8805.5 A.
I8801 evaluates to 9.12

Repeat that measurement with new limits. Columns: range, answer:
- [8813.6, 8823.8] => 9.61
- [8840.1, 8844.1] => 8.15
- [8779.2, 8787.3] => 10.4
